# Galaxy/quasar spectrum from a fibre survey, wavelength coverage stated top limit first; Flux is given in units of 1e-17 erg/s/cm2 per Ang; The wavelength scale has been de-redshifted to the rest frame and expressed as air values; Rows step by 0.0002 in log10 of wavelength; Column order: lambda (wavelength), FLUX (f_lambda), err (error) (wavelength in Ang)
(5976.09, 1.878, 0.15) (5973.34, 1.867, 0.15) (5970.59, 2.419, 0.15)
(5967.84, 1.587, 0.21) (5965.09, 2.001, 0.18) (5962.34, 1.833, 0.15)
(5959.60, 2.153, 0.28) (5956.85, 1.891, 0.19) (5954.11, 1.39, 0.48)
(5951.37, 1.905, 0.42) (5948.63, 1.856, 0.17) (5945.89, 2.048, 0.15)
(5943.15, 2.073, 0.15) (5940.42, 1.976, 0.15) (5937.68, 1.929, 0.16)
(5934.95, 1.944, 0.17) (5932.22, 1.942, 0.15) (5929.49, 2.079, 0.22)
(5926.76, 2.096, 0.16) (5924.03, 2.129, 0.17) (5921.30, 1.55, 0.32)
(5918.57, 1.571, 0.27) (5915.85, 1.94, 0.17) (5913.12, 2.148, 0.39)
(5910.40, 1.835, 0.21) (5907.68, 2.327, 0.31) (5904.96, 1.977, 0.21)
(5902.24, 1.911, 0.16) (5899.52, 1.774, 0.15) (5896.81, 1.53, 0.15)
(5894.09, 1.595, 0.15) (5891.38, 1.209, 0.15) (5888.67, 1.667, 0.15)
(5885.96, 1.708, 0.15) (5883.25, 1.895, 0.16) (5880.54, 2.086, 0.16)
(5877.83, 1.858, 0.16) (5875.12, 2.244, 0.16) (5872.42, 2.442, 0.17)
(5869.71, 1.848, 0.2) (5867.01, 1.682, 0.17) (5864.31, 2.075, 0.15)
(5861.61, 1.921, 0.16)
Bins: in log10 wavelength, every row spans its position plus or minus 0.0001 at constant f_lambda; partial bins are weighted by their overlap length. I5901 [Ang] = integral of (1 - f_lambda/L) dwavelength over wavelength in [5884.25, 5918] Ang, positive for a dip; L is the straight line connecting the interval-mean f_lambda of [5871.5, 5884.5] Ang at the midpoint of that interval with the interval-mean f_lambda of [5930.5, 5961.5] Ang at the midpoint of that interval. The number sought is 3.90 Ang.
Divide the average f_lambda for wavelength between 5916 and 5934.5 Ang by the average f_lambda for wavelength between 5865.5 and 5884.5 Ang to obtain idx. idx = 0.95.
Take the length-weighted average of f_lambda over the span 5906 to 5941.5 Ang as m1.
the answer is 1.96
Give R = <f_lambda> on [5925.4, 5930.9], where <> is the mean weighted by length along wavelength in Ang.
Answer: 2.09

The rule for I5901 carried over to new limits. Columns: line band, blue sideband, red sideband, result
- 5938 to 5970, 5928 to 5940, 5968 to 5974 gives 2.0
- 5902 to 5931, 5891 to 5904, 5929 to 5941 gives -2.5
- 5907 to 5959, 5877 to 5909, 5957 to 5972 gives -0.7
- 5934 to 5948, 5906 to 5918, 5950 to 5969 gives -0.6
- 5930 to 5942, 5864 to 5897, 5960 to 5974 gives -0.3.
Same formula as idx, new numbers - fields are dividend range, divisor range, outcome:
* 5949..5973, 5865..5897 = 1.04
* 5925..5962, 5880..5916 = 1.07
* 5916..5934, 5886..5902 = 1.19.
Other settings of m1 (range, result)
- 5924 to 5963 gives 1.95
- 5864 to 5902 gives 1.82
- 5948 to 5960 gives 1.81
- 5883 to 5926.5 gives 1.8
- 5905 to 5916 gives 2.07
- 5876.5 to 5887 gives 1.89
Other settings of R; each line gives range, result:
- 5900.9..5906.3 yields 1.94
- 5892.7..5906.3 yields 1.76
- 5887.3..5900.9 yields 1.56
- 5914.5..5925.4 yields 1.8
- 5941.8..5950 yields 1.99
